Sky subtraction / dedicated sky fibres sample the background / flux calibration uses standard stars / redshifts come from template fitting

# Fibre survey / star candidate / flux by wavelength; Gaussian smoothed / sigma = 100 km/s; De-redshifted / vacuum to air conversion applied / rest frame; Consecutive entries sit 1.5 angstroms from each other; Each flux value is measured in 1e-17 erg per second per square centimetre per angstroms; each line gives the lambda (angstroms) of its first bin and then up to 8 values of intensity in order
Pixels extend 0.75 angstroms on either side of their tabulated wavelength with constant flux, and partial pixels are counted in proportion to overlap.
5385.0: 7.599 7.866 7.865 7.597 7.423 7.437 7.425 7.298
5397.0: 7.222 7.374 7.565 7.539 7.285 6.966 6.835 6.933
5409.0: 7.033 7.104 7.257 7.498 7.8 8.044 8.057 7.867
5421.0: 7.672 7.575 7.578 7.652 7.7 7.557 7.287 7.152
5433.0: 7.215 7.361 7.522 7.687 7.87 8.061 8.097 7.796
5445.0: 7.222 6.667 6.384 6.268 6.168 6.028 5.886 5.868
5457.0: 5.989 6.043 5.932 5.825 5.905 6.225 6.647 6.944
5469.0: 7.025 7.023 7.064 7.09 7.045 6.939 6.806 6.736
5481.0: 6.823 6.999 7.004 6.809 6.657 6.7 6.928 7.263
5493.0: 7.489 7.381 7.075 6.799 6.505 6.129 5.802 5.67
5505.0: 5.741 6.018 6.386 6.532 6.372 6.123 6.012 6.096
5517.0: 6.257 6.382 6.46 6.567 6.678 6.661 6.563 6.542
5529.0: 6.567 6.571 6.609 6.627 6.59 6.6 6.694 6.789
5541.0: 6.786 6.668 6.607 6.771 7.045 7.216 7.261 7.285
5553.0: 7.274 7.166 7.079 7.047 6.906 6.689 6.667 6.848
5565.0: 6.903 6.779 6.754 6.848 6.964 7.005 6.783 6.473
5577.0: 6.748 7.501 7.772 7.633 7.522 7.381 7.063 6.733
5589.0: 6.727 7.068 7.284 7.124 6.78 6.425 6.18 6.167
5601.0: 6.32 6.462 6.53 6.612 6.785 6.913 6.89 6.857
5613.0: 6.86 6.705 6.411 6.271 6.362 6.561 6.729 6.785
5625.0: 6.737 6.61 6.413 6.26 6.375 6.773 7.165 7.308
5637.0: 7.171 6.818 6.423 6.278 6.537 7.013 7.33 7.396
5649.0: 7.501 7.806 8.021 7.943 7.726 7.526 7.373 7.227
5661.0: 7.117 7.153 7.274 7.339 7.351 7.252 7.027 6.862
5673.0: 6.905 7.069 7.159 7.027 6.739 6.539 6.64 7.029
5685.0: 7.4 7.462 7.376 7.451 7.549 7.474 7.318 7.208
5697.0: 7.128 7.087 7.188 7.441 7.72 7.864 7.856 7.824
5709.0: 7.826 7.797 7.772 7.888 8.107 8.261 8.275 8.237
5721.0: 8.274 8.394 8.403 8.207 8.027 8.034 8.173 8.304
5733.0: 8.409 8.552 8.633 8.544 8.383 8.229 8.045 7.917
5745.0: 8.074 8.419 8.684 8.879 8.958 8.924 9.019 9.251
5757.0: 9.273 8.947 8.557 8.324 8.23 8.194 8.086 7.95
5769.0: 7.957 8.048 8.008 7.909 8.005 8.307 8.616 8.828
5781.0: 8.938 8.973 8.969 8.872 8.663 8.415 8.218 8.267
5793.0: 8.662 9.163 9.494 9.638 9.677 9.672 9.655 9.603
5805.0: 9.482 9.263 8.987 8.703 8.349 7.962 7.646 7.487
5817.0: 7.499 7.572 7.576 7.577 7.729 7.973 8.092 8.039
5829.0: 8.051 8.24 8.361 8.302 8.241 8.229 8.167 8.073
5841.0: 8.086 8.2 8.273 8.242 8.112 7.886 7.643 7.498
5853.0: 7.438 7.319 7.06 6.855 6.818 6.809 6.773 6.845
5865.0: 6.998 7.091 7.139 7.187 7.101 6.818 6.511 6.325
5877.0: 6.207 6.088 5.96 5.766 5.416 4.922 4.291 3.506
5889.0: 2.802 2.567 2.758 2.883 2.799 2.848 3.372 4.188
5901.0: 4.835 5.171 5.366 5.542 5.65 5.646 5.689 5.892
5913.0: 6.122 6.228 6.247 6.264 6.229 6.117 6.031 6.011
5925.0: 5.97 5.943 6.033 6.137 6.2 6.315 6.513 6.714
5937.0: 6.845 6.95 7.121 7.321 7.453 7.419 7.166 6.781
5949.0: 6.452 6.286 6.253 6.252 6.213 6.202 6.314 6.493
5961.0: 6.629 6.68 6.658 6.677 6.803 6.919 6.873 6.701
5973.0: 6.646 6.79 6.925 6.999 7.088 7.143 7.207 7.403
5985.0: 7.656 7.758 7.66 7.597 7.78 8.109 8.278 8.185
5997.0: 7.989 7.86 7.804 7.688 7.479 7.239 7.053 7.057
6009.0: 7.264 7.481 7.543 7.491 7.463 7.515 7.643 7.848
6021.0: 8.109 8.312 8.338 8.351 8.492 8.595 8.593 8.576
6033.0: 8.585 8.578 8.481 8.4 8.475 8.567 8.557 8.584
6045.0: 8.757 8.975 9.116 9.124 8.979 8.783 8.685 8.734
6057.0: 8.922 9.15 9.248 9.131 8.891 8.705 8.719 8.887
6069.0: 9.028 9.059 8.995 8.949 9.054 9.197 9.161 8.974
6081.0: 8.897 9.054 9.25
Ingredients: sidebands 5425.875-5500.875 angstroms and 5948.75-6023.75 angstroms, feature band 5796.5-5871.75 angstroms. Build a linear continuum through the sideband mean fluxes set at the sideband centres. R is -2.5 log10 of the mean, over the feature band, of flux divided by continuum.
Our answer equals -0.12 mag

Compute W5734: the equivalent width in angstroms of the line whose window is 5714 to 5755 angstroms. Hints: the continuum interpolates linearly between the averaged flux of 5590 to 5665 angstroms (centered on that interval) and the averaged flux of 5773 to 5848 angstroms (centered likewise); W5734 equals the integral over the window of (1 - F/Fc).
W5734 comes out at -3.03 angstroms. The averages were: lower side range 6.89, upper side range 8.46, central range 8.39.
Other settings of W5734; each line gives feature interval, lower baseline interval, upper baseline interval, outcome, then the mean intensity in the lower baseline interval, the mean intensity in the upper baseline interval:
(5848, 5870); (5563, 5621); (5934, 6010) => -0.43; 6.82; 7.09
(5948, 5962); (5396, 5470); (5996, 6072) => 3.12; 7.09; 8.34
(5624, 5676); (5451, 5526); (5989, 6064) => -0.39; 6.51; 8.25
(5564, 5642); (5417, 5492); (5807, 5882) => 4.29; 6.97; 7.53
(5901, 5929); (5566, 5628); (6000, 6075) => 7.33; 6.8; 8.39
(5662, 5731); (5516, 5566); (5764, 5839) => 2.12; 6.77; 8.45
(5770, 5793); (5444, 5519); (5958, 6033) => -4.51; 6.52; 7.5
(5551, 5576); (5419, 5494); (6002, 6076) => 1.10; 6.96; 8.42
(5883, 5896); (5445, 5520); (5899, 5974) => 5.96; 6.51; 6.31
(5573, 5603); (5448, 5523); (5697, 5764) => 1.30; 6.5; 8.24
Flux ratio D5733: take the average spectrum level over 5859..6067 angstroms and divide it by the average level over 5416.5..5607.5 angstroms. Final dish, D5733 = 1.01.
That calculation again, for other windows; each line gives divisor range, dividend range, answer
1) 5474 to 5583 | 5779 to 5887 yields 1.16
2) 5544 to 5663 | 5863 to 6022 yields 0.93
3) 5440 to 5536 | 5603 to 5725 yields 1.09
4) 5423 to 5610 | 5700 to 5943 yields 1.09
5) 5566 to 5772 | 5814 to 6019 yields 0.90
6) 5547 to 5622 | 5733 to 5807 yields 1.26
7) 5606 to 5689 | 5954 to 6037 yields 1.07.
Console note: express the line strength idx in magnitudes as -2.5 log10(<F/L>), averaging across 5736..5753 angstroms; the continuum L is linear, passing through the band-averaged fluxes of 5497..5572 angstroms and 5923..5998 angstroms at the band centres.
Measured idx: -0.244 mag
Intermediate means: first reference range 6.62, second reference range 6.9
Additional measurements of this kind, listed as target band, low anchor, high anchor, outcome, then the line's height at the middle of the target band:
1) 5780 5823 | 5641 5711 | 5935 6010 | -0.20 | 7.22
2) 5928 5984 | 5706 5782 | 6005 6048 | 0.21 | 8.19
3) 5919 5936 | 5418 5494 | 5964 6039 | 0.22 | 7.56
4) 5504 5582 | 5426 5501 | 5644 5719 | 0.06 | 7.07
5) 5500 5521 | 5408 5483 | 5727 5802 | 0.19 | 7.35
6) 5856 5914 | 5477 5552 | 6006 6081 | 0.41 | 7.96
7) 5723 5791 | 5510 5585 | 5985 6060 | -0.14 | 7.41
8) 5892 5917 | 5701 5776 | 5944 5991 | 0.43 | 7.25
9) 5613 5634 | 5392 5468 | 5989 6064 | 0.14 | 7.48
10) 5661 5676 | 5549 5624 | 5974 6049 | -0.01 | 7.06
